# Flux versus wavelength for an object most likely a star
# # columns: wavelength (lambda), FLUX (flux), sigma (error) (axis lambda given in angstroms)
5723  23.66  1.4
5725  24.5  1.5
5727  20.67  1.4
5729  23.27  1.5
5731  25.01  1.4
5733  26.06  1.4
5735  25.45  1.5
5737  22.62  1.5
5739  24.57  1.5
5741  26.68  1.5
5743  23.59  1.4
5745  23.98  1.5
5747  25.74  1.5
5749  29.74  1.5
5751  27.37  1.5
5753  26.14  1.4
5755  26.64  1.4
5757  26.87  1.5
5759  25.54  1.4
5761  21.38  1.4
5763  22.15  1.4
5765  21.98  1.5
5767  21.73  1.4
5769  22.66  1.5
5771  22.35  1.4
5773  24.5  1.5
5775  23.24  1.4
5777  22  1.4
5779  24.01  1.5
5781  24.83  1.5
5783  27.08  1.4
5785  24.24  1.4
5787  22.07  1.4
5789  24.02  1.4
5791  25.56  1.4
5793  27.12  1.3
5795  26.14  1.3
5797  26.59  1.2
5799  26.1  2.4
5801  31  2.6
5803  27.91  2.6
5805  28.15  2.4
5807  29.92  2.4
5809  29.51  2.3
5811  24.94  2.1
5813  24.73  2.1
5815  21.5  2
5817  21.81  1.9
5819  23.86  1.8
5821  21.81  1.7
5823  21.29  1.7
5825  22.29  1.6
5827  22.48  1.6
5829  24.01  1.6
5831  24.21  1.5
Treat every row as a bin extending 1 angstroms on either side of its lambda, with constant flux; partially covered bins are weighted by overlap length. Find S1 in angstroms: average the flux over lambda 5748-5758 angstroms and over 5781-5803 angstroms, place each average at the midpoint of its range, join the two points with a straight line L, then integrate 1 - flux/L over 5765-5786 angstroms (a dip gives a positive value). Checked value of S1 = 2.4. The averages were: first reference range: 27.4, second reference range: 26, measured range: 23.6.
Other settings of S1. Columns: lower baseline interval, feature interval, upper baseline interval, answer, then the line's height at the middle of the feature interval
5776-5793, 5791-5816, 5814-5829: -3.9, 23.3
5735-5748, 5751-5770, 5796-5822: 0.7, 25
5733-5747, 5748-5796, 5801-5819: 1.5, 25.4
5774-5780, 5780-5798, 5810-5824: -1.8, 23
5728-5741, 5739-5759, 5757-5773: -2.0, 23.8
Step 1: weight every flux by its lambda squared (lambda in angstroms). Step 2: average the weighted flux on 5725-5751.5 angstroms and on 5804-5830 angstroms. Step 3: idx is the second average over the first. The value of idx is 1.0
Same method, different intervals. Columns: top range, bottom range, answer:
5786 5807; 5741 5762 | 1.05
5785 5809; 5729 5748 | 1.10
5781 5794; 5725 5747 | 1.05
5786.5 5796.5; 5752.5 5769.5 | 1.07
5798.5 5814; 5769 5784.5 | 1.18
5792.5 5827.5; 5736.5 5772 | 1.05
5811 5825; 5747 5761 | 0.87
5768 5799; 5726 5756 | 0.99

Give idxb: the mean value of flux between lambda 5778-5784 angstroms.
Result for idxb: 25.3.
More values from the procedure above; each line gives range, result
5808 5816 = 25.2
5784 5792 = 24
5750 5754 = 26.8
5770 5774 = 23.4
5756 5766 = 23.6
